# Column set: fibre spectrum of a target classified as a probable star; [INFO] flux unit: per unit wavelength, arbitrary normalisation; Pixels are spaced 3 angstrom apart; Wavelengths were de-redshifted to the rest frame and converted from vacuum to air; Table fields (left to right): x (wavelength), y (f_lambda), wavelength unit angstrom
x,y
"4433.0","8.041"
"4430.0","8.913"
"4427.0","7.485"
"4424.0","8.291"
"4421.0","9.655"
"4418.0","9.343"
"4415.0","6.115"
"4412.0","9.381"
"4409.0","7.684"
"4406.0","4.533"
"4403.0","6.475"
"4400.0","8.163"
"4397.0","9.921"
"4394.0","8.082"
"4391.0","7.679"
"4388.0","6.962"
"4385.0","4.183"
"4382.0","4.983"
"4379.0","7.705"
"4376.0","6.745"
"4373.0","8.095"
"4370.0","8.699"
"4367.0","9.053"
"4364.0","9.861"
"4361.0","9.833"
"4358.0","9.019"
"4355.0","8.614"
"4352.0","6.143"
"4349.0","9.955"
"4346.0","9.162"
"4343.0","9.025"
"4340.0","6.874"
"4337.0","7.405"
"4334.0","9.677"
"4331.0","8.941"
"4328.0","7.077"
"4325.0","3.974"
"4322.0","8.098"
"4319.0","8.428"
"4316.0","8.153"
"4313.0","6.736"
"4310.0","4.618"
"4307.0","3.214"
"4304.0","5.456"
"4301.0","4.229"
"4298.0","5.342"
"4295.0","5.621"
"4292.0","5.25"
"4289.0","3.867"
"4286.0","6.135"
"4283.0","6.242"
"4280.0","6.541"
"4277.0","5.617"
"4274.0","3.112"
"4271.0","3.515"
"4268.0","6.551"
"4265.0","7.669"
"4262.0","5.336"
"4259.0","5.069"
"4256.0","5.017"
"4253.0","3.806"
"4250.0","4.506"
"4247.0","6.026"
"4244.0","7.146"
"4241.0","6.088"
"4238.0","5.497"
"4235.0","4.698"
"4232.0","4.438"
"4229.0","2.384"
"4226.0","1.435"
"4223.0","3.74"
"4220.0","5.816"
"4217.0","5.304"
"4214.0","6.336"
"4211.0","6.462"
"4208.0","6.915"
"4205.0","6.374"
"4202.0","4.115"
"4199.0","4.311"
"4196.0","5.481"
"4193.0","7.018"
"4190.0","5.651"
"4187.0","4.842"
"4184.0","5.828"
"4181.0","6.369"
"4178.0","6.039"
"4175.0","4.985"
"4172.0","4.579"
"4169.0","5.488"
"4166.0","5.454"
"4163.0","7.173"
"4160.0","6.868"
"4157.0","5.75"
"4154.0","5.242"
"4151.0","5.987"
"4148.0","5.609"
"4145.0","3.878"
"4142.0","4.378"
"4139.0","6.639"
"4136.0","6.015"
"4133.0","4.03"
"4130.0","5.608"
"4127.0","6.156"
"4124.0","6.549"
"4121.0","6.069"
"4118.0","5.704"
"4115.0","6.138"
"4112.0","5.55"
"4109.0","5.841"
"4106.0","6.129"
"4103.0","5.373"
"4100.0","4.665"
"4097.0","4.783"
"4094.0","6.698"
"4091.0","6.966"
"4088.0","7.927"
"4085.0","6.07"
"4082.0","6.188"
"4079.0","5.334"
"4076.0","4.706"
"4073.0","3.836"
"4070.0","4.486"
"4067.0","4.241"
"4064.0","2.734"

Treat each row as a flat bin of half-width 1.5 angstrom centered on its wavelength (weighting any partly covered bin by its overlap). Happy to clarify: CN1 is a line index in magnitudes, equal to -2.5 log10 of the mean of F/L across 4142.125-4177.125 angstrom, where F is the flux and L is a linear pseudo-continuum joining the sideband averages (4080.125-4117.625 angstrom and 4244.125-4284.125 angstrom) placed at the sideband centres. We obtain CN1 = 0.05 mag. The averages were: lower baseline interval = 6.01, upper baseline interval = 5.36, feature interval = 5.51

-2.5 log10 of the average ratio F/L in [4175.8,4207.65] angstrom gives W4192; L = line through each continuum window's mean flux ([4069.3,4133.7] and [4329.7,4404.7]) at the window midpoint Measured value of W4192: 0.15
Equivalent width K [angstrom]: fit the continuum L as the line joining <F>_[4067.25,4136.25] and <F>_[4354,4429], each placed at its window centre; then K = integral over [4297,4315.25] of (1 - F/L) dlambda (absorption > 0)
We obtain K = 5.5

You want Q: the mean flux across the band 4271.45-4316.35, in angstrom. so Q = 5.23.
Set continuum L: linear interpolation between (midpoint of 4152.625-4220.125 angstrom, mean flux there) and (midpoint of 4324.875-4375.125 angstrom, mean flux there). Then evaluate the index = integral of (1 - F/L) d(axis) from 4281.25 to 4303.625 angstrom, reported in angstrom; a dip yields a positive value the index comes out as 6.61 angstrom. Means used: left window 5.76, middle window 5.27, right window 8.42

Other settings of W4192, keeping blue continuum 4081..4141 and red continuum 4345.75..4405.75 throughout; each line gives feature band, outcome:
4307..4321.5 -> 0.12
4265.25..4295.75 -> 0.32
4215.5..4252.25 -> 0.40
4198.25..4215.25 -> 0.15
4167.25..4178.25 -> 0.23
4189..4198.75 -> 0.12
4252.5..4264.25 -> 0.35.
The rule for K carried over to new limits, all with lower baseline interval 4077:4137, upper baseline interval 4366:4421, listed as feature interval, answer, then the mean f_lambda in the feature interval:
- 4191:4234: 9.61 angstrom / 5.01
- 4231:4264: 6.81 angstrom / 5.29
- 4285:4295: 2.59 angstrom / 5.11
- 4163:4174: 1.38 angstrom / 5.44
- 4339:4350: -2.41 angstrom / 8.78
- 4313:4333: -1.02 angstrom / 7.45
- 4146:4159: 1.08 angstrom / 5.63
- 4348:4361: -2.28 angstrom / 8.54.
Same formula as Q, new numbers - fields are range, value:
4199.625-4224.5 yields 5.59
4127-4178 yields 5.52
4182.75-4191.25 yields 5.42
